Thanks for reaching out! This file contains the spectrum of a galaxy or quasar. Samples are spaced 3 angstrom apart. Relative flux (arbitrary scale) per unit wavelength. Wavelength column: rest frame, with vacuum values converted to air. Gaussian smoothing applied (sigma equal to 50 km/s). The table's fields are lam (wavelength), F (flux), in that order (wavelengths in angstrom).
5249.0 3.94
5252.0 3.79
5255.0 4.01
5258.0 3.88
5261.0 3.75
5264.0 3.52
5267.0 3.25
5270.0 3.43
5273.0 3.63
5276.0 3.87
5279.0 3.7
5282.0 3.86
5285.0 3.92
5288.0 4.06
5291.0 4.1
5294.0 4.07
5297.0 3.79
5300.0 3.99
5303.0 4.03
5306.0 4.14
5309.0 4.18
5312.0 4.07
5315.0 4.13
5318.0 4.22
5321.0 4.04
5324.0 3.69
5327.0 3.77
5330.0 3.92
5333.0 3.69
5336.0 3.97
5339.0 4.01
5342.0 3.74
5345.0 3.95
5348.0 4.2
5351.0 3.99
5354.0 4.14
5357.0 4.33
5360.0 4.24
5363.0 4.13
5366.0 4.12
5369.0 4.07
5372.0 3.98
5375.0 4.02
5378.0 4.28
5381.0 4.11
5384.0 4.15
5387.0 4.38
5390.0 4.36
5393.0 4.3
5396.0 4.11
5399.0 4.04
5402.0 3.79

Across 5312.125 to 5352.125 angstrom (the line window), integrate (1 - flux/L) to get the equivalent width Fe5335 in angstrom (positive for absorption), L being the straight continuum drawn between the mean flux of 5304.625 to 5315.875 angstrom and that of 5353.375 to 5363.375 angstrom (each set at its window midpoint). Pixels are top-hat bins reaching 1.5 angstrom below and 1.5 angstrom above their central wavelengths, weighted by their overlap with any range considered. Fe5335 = 2.1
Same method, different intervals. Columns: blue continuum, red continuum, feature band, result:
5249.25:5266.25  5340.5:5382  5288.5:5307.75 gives -0.61 angstrom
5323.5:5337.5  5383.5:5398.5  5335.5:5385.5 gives -0.68 angstrom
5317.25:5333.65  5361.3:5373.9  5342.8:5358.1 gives -0.39 angstrom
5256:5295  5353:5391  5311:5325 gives -0.33 angstrom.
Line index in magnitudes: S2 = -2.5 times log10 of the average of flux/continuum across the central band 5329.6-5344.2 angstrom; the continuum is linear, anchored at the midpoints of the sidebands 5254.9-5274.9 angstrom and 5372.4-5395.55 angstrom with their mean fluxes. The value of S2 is 0.03 mag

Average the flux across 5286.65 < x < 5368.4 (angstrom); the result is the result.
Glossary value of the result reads 4.03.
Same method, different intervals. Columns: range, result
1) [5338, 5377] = 4.07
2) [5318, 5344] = 3.88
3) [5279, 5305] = 3.96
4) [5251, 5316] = 3.87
